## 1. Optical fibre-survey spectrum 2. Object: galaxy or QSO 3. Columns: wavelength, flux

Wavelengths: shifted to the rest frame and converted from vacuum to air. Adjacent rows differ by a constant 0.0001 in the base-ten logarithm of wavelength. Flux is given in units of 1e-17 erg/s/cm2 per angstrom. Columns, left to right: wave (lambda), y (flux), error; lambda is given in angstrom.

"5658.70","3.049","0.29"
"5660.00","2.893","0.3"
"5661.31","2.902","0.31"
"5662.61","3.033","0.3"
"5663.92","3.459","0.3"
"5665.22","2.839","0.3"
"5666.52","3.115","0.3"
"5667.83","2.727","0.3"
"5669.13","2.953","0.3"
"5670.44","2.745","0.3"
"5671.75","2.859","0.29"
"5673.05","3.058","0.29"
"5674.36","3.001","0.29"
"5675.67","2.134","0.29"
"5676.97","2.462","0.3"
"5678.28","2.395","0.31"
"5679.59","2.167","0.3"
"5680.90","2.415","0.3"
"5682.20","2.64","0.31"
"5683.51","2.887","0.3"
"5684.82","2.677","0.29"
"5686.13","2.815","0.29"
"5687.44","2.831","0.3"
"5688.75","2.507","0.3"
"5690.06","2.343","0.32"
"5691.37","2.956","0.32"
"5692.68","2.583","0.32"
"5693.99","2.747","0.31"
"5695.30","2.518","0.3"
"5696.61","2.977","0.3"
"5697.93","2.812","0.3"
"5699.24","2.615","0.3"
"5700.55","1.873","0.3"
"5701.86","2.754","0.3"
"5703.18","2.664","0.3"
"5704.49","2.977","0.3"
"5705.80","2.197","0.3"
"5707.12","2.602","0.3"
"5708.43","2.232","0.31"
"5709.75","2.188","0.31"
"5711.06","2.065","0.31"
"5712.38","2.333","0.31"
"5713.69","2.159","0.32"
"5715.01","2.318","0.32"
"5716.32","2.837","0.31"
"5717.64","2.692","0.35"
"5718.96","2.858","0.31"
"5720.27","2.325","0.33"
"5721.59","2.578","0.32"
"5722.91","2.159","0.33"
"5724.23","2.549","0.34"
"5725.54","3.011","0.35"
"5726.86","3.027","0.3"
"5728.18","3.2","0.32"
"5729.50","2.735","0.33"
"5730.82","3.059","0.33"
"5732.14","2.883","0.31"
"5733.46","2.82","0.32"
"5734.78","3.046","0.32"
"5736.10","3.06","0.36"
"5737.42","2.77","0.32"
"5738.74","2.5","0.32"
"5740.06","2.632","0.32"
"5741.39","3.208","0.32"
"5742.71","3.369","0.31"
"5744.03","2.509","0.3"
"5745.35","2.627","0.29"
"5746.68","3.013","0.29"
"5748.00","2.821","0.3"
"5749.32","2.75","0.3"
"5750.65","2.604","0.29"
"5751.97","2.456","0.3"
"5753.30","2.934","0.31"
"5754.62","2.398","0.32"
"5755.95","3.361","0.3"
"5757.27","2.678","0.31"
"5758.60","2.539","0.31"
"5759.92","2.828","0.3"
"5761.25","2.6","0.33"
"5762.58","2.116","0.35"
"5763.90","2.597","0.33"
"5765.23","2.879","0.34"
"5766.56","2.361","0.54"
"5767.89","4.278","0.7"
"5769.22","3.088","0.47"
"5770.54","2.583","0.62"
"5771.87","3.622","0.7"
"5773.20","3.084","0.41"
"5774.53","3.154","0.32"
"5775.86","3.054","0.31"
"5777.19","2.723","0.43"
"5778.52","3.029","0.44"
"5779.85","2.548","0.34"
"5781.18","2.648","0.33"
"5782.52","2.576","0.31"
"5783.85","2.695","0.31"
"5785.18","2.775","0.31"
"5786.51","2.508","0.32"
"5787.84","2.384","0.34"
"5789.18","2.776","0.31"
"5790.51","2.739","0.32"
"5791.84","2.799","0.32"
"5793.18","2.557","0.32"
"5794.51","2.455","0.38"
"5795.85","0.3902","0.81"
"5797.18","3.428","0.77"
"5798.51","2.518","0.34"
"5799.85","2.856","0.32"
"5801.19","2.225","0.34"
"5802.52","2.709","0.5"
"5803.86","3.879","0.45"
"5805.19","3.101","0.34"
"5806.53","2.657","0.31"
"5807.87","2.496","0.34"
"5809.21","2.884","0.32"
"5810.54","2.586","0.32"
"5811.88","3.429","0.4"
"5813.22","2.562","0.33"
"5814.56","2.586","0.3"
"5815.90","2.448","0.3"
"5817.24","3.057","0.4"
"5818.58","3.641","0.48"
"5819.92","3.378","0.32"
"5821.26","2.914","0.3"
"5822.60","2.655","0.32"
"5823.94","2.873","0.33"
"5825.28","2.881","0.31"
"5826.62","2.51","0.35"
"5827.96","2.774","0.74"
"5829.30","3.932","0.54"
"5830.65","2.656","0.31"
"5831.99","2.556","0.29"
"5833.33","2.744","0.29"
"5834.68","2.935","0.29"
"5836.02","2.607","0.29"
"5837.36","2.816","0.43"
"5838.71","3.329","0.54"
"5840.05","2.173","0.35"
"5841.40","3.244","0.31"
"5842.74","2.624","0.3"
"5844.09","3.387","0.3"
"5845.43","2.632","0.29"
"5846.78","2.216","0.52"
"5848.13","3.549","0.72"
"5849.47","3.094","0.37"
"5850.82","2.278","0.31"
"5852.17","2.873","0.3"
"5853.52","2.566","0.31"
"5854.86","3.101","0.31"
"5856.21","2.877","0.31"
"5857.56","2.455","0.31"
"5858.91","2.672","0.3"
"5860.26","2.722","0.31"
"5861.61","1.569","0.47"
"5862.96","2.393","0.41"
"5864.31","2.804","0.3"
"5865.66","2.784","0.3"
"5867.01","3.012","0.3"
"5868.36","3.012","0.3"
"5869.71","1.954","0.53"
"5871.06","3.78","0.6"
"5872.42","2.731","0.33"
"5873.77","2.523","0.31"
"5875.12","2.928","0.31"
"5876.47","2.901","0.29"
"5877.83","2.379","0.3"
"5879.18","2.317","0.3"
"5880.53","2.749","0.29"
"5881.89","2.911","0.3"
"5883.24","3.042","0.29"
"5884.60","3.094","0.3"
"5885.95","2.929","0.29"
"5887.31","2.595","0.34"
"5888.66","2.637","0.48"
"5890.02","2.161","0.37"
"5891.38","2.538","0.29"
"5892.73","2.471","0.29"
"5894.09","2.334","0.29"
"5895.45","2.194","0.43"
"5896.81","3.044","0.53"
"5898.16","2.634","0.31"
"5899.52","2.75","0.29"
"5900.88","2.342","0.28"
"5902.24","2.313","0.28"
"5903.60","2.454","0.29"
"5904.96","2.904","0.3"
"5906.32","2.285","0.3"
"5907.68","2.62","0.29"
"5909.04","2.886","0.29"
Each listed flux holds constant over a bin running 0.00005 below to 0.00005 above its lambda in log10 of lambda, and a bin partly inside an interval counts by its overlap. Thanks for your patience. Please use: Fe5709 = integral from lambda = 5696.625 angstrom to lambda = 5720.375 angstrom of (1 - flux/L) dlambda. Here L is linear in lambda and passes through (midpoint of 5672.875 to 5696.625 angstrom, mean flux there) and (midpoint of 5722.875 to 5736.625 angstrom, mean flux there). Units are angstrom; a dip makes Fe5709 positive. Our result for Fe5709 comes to 2.4 angstrom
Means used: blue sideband 2.62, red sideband 2.9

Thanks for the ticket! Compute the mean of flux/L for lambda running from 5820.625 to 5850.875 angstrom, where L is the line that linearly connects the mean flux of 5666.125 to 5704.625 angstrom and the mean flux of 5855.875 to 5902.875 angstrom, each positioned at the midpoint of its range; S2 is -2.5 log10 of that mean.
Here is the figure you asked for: -0.08 mag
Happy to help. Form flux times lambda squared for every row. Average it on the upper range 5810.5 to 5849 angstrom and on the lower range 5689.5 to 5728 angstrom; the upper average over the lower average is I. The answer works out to 1.2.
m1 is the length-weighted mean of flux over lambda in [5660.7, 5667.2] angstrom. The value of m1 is 3.07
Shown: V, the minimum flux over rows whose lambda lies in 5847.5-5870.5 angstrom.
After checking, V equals 1.569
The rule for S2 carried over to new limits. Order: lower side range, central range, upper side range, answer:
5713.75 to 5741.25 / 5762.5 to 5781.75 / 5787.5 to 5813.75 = -0.092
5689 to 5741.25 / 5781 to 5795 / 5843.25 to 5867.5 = 0.020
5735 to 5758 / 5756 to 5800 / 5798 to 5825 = 0.043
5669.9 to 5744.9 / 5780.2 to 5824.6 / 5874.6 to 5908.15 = -0.038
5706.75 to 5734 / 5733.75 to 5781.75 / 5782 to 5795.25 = -0.095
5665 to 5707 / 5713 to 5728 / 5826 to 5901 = 0.026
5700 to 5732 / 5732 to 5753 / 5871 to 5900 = -0.093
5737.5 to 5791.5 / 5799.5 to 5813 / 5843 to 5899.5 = -0.042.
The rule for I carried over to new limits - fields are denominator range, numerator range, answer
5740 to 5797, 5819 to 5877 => 1.05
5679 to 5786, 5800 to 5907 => 1.06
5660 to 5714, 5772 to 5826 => 1.09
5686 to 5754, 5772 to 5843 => 1.08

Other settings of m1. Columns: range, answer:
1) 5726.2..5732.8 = 2.98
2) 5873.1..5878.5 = 2.68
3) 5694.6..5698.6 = 2.77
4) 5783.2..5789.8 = 2.63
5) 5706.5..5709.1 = 2.41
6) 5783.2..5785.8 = 2.74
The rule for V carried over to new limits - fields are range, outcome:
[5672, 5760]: 1.873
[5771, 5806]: 0.3902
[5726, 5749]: 2.5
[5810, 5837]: 2.448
